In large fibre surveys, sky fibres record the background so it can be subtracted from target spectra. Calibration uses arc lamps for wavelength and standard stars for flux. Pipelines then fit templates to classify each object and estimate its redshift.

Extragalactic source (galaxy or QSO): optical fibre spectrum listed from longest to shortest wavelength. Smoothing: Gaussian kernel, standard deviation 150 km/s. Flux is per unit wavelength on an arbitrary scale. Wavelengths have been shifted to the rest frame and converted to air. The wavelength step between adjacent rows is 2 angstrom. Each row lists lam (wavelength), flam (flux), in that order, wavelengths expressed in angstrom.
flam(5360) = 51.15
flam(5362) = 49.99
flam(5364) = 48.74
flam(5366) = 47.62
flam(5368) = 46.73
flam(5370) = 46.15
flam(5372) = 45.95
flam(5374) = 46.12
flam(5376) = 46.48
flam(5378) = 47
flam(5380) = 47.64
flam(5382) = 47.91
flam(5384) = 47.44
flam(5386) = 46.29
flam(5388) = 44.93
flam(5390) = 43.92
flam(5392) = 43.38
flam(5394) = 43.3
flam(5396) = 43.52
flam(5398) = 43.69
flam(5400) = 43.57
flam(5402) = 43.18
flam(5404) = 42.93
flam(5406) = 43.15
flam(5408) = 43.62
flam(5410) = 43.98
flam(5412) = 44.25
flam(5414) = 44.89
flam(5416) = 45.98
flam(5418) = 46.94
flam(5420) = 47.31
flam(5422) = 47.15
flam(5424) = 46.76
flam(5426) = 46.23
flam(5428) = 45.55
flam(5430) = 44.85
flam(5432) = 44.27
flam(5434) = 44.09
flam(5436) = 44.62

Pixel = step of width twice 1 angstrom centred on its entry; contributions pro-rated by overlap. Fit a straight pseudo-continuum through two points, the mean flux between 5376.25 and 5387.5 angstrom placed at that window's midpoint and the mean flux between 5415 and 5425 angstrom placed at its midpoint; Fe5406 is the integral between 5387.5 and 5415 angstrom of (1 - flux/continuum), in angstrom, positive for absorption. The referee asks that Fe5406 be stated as 1.9 angstrom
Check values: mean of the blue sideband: 47.1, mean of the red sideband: 46.8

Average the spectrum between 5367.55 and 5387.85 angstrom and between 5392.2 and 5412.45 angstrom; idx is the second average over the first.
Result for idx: 0.93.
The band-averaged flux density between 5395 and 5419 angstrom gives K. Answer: 44.1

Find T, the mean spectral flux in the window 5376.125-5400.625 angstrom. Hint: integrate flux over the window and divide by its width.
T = 45.3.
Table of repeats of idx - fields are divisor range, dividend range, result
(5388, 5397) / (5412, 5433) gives 1.05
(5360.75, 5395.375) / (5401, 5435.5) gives 0.97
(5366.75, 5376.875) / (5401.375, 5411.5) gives 0.94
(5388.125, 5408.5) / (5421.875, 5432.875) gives 1.05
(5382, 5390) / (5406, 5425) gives 0.99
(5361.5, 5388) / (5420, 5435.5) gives 0.97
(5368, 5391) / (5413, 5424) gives 1.00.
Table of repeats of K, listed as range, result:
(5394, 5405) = 43.4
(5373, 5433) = 45.2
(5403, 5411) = 43.4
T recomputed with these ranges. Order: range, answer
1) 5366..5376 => 46.4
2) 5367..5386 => 46.8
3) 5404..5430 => 45.4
